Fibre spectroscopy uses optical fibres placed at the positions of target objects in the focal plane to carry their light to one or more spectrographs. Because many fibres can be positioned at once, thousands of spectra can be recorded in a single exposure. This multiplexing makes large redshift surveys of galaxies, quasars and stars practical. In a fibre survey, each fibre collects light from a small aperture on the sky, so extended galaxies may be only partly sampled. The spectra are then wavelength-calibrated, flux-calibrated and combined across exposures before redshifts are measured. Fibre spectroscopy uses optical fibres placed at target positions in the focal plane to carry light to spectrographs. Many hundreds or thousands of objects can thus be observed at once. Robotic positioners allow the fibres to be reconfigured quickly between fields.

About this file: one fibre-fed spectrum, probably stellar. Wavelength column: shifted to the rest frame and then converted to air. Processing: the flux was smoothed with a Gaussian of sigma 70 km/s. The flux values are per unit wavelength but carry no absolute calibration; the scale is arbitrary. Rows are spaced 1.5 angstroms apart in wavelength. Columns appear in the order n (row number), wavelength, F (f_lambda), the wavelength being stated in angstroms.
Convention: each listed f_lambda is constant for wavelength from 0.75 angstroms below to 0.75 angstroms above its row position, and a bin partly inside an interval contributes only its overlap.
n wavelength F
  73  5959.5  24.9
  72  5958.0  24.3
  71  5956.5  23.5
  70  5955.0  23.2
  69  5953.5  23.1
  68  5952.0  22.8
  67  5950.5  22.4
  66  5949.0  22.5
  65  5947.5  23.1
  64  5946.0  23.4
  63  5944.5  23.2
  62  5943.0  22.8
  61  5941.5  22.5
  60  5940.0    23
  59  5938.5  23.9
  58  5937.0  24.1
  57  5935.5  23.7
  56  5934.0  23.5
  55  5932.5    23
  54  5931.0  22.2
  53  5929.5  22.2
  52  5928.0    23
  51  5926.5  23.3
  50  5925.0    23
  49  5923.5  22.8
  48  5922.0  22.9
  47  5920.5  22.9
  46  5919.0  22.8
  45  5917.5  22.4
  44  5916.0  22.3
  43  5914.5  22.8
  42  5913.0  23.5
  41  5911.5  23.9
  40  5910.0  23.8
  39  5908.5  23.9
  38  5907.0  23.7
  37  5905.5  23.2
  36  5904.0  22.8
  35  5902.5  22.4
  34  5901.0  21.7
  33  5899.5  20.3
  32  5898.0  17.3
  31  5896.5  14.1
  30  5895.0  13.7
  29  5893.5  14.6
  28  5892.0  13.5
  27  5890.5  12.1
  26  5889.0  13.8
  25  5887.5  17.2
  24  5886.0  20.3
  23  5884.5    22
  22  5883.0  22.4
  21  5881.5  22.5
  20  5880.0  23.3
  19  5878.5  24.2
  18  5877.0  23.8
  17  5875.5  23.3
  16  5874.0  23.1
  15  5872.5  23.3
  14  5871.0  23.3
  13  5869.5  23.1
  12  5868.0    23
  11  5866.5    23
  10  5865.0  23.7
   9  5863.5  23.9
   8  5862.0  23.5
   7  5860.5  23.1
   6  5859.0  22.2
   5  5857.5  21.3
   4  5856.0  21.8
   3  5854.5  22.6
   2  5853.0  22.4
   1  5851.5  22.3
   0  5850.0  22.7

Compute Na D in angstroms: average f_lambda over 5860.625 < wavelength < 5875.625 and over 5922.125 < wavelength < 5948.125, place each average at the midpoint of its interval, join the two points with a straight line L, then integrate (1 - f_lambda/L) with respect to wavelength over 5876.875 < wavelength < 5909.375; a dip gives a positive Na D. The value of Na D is 5.1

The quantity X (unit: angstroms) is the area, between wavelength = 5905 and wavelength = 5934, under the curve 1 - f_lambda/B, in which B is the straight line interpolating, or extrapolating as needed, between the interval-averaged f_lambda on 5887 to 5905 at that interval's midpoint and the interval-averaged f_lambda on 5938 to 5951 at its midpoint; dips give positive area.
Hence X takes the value -4.7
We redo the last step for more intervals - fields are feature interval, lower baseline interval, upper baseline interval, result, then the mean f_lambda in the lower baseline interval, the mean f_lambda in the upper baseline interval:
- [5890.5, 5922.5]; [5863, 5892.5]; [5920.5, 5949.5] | 2.2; 21.3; 23.1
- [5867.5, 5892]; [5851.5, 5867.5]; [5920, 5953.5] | 1.9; 22.7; 23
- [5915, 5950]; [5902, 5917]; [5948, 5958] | 0.2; 23.2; 23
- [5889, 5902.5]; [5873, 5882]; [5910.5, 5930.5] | 4.1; 23.4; 22.9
